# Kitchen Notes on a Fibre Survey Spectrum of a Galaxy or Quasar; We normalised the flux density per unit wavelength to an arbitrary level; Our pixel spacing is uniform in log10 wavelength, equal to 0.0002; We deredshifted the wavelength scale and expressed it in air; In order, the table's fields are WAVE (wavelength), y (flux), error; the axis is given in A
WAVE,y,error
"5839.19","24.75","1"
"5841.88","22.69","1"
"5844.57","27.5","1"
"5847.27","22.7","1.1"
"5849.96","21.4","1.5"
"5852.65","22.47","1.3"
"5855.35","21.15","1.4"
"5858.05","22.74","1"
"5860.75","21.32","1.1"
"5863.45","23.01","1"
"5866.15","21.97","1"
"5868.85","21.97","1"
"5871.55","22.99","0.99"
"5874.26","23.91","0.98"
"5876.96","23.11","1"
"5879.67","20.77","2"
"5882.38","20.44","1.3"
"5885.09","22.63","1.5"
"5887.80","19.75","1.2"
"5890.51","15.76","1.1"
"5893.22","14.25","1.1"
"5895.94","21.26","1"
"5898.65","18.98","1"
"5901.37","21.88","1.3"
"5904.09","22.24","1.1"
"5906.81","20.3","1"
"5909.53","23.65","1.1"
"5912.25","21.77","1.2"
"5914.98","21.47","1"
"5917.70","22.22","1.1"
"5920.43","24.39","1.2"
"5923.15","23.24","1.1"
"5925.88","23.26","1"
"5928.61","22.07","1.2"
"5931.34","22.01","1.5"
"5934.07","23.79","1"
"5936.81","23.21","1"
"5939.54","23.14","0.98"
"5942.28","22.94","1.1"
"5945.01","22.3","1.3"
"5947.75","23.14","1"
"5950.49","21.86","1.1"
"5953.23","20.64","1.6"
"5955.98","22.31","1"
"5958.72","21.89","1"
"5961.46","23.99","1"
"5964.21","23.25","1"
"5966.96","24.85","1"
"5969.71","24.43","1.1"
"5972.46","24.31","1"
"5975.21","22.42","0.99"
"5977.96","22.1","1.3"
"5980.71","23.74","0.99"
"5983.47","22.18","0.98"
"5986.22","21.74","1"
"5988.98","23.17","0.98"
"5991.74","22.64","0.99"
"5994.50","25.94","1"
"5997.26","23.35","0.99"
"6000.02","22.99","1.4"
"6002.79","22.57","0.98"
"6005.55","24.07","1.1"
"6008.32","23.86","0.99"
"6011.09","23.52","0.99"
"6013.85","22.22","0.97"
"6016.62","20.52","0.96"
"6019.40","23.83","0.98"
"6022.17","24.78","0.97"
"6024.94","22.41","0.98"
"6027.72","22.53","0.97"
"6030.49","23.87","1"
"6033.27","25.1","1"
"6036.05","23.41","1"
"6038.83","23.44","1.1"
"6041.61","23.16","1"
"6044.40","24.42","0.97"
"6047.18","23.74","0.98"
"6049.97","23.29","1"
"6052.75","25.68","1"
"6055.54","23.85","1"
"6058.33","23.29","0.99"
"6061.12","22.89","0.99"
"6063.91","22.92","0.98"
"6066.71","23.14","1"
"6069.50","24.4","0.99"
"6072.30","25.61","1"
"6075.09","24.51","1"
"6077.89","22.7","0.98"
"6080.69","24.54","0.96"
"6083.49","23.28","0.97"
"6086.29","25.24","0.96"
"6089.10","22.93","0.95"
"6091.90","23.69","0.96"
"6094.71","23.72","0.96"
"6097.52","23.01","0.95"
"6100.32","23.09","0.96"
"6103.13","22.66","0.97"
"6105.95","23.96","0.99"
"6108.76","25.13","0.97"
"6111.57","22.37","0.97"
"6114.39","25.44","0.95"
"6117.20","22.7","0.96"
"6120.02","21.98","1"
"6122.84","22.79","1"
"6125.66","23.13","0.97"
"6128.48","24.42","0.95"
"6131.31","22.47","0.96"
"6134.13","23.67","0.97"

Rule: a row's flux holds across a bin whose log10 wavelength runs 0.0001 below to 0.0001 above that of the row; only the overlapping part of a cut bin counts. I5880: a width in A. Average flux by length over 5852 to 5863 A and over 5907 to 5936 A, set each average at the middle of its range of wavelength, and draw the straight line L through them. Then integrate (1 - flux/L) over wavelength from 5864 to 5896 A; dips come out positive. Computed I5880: 2.07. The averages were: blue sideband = 22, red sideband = 22.7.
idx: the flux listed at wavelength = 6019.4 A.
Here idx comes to 23.83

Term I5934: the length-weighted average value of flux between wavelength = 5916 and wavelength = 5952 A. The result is 22.9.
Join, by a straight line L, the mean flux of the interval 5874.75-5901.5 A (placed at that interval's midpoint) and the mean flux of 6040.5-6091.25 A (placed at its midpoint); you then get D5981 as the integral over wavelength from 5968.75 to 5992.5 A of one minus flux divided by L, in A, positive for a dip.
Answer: -1.1 A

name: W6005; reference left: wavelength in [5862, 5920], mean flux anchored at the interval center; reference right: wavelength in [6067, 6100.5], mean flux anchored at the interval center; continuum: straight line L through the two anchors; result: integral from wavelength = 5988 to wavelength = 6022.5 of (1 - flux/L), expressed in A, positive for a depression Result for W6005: -0.8 A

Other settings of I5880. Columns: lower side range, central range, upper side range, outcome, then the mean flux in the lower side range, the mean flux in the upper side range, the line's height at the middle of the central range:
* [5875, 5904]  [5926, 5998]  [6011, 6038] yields -4.05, 20.1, 23.2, 21.8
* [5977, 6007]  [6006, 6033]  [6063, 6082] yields 0.30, 23.2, 24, 23.4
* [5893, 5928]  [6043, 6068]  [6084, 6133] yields -0.77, 21.7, 23.5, 23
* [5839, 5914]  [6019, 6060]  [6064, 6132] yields -1.22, 21.6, 23.6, 23.1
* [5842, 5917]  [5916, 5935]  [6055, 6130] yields -0.83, 21.6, 23.6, 22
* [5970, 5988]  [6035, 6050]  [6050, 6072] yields -0.01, 22.9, 23.8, 23.6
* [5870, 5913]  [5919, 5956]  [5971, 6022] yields -1.56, 20.8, 23.1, 21.8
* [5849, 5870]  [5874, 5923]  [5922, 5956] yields 2.80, 22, 22.6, 22.3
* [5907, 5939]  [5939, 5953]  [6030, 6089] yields 0.28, 22.7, 23.9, 22.9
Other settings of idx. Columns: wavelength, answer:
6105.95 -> 23.96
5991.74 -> 22.64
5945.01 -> 22.3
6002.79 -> 22.57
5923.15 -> 23.24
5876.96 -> 23.11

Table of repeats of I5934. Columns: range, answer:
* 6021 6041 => 23.6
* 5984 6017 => 23.1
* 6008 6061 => 23.5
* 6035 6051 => 23.6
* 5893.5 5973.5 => 22.5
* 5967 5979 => 23.5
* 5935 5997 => 23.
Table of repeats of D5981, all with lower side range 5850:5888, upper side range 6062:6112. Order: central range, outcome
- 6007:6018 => 0.3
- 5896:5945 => 0.2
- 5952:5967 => 0.1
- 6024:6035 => -0.1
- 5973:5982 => 0.0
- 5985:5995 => -0.1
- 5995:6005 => -0.1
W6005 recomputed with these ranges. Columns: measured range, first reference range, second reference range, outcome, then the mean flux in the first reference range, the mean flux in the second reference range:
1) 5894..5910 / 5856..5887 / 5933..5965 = 1.0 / 22.2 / 22.7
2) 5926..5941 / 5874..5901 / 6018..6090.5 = -1.3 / 20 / 23.8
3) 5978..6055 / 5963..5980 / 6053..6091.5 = 1.0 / 23.6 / 23.8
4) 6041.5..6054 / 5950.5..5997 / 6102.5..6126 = -0.5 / 23.1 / 23.4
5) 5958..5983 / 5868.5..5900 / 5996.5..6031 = -1.4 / 20.4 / 23.1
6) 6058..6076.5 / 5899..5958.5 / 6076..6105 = -0.4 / 22.4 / 23.5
